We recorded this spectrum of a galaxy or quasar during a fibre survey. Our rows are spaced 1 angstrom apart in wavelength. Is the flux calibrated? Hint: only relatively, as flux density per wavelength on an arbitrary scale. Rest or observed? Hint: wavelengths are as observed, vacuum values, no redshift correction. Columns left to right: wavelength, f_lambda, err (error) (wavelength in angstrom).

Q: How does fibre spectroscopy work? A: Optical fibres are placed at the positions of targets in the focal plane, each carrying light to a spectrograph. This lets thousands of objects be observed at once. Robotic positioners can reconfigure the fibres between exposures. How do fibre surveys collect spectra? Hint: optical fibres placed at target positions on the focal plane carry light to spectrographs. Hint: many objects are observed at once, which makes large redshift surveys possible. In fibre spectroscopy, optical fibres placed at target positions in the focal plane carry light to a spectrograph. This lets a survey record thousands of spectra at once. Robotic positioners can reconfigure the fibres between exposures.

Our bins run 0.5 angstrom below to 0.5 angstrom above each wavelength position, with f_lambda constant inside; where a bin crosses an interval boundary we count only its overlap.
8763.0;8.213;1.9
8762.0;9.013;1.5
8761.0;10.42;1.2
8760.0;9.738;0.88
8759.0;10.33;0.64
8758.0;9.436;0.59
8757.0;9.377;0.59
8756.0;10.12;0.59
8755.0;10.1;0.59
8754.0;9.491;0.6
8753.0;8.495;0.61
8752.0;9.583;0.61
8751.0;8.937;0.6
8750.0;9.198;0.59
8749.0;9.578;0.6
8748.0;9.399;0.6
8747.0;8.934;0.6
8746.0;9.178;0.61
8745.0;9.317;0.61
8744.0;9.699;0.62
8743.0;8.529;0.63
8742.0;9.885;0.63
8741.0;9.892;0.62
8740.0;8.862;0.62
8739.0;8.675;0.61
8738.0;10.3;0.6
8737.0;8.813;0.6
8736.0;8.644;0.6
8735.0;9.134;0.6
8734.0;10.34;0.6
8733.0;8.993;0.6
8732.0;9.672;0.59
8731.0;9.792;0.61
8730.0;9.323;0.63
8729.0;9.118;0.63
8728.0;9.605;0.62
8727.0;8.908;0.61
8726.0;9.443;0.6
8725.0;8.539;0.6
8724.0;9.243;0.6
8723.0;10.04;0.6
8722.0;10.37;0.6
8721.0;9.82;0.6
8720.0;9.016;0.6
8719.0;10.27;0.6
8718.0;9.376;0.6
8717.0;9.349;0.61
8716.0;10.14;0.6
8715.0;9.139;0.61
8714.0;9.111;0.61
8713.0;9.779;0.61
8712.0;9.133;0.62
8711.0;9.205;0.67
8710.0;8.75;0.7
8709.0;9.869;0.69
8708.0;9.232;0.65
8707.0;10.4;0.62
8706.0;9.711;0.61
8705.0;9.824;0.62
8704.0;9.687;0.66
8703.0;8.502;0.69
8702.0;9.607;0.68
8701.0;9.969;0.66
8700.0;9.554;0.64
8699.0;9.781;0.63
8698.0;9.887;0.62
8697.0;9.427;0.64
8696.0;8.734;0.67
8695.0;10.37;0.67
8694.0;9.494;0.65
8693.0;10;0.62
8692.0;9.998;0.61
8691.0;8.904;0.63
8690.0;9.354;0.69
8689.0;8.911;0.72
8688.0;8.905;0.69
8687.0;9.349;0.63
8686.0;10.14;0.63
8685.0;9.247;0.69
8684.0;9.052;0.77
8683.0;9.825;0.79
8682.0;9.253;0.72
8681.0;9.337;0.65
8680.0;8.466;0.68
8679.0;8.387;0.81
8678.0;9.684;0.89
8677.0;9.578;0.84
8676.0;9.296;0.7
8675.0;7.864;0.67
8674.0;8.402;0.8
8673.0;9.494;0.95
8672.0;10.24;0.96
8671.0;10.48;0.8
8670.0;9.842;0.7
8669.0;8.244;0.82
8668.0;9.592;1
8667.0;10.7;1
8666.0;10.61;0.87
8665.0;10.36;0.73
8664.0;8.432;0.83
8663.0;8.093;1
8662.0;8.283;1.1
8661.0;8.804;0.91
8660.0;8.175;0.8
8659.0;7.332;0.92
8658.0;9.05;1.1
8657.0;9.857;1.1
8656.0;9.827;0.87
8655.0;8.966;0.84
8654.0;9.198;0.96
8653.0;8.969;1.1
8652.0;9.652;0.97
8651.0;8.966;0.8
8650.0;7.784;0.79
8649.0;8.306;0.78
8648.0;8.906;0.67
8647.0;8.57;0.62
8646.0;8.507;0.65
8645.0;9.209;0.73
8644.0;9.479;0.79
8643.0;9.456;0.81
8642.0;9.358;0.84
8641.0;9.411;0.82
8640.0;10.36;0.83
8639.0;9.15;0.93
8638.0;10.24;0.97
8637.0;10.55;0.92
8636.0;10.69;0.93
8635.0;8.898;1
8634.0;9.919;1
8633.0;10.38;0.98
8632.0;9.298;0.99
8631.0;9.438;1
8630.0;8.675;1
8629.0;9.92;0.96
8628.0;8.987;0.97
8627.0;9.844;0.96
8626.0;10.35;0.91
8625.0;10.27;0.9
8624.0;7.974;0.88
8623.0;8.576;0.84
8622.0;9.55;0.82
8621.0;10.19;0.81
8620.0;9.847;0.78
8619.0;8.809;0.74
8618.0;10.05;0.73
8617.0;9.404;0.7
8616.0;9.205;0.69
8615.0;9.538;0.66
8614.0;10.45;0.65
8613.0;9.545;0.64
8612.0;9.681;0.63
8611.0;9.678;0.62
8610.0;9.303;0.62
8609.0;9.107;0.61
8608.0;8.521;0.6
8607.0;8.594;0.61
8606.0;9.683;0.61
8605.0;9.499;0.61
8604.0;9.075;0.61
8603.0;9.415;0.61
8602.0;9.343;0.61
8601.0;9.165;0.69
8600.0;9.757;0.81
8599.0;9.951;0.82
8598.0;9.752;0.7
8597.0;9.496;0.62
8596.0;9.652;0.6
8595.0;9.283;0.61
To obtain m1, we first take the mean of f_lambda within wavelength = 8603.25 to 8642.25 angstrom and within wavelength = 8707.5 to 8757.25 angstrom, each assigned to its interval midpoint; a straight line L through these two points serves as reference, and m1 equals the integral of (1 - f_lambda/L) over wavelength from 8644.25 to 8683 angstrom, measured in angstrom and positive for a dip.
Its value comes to 1.6 angstrom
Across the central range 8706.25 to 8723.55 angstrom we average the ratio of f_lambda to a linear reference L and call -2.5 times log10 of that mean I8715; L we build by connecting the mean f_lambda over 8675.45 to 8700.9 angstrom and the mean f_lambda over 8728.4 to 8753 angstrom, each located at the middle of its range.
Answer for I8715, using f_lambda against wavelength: -0.03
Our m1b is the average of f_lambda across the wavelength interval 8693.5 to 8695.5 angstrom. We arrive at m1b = 9.93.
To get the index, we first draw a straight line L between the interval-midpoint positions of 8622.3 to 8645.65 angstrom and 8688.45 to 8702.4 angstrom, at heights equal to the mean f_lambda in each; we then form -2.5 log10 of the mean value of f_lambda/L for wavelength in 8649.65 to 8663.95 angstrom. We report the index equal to 0.09 mag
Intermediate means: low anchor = 9.58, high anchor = 9.57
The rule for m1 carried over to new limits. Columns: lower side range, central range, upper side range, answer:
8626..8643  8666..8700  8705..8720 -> 0.6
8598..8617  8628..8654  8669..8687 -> 0.0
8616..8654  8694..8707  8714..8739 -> -0.2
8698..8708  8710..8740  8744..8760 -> 0.5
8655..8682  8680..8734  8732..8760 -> -1.2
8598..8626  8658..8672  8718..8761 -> 0.4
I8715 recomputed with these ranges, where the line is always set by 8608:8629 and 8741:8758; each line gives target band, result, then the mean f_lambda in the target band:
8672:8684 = 0.040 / 9.1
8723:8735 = 0.002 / 9.38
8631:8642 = -0.040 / 9.84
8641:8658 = 0.047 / 9.07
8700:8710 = -0.020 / 9.6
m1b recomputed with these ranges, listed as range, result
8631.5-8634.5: 9.87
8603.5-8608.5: 9.07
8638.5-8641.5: 9.64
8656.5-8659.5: 8.75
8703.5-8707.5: 9.91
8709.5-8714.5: 9.2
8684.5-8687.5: 9.58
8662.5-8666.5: 9.37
